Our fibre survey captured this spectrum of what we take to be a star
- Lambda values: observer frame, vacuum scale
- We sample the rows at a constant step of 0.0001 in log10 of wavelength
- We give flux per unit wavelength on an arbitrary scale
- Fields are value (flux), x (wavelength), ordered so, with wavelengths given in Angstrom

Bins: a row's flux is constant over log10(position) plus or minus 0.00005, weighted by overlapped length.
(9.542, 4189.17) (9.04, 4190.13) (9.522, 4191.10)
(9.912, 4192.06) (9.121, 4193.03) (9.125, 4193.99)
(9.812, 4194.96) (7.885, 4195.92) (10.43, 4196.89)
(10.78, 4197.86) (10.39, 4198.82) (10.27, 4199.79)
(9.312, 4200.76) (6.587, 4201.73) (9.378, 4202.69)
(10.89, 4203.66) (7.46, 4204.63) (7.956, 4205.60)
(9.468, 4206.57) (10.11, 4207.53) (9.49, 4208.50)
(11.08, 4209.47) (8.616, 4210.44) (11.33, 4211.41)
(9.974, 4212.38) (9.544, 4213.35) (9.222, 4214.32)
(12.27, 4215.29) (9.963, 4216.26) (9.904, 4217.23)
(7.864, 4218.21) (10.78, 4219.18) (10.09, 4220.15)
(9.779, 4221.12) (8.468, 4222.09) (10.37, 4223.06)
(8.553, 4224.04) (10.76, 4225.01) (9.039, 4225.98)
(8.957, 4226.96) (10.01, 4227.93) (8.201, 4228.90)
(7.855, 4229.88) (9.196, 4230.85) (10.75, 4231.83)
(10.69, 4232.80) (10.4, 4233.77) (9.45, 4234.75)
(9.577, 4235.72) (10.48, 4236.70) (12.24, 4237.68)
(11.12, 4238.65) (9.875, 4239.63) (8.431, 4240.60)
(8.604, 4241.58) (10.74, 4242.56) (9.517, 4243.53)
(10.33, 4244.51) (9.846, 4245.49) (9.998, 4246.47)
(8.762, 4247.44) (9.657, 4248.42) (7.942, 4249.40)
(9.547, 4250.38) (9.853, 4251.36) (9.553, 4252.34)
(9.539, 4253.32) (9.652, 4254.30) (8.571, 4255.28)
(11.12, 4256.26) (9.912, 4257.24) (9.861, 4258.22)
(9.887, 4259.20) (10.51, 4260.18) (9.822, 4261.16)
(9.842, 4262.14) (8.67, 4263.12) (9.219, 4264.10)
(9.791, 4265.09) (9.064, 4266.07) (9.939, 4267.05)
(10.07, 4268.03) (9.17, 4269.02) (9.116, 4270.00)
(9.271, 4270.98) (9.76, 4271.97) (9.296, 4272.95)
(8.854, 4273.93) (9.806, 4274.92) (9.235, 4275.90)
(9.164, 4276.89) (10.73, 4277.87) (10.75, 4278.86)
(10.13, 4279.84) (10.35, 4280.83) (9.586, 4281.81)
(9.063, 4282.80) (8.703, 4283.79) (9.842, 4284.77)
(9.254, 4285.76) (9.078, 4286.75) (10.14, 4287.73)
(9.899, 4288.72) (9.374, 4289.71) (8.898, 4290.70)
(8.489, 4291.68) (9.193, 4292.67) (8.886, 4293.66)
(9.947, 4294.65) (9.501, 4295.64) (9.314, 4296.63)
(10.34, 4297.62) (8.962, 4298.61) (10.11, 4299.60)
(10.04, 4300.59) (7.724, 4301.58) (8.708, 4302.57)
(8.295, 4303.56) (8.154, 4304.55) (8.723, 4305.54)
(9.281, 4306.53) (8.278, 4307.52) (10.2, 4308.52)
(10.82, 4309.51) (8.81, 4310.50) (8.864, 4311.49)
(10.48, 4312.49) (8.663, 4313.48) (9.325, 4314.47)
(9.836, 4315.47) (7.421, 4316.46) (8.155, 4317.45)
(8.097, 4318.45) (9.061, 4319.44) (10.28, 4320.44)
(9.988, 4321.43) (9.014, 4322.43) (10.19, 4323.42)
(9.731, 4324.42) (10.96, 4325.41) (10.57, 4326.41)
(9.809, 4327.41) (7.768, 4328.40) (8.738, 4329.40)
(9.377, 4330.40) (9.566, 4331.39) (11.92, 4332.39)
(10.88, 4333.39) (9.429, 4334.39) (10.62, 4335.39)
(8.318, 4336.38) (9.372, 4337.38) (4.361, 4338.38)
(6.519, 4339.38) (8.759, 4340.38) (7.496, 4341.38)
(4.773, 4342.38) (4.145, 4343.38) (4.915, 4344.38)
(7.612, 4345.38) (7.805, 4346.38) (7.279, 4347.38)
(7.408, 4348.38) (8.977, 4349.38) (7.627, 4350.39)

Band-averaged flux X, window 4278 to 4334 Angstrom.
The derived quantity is 9.43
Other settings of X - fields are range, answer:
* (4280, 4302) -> 9.41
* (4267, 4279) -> 9.58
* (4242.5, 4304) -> 9.52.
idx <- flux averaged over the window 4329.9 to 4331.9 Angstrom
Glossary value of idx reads 9.5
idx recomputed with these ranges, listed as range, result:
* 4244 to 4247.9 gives 9.74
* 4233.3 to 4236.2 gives 9.81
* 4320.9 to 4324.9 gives 9.74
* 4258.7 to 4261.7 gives 10.1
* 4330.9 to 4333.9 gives 10.8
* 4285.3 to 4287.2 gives 9.15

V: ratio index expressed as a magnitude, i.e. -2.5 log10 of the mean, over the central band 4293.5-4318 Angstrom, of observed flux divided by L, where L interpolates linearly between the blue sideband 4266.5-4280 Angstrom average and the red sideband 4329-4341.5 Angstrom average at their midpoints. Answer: 0.01 mag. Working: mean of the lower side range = 9.65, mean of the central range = 9.15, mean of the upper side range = 8.91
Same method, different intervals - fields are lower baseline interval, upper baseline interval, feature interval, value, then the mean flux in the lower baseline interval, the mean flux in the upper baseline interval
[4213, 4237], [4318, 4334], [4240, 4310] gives 0.027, 9.68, 9.75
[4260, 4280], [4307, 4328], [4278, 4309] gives 0.022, 9.61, 9.45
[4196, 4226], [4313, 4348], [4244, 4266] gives -0.040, 9.67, 8.59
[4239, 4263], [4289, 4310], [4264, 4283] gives -0.023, 9.63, 9.21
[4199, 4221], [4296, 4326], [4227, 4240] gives -0.046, 9.63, 9.27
